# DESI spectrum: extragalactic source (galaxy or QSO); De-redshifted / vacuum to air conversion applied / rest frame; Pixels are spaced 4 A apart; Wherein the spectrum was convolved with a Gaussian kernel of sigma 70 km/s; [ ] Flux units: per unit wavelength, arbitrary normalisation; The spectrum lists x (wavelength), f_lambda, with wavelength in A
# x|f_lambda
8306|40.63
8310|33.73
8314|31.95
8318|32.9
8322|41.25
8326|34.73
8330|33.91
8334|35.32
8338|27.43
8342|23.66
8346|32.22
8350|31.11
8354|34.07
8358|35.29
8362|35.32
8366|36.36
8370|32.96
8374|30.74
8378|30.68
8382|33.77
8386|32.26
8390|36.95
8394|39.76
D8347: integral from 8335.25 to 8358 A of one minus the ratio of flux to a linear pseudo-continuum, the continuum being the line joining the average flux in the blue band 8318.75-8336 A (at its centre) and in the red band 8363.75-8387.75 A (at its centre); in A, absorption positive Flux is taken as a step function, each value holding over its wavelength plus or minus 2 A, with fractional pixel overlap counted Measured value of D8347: 2.8 A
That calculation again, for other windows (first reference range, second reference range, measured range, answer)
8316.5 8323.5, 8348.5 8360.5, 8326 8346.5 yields 2.7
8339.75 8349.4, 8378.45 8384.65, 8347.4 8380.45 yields -2.9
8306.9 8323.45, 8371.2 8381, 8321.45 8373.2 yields -0.1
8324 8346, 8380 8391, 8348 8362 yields -0.6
